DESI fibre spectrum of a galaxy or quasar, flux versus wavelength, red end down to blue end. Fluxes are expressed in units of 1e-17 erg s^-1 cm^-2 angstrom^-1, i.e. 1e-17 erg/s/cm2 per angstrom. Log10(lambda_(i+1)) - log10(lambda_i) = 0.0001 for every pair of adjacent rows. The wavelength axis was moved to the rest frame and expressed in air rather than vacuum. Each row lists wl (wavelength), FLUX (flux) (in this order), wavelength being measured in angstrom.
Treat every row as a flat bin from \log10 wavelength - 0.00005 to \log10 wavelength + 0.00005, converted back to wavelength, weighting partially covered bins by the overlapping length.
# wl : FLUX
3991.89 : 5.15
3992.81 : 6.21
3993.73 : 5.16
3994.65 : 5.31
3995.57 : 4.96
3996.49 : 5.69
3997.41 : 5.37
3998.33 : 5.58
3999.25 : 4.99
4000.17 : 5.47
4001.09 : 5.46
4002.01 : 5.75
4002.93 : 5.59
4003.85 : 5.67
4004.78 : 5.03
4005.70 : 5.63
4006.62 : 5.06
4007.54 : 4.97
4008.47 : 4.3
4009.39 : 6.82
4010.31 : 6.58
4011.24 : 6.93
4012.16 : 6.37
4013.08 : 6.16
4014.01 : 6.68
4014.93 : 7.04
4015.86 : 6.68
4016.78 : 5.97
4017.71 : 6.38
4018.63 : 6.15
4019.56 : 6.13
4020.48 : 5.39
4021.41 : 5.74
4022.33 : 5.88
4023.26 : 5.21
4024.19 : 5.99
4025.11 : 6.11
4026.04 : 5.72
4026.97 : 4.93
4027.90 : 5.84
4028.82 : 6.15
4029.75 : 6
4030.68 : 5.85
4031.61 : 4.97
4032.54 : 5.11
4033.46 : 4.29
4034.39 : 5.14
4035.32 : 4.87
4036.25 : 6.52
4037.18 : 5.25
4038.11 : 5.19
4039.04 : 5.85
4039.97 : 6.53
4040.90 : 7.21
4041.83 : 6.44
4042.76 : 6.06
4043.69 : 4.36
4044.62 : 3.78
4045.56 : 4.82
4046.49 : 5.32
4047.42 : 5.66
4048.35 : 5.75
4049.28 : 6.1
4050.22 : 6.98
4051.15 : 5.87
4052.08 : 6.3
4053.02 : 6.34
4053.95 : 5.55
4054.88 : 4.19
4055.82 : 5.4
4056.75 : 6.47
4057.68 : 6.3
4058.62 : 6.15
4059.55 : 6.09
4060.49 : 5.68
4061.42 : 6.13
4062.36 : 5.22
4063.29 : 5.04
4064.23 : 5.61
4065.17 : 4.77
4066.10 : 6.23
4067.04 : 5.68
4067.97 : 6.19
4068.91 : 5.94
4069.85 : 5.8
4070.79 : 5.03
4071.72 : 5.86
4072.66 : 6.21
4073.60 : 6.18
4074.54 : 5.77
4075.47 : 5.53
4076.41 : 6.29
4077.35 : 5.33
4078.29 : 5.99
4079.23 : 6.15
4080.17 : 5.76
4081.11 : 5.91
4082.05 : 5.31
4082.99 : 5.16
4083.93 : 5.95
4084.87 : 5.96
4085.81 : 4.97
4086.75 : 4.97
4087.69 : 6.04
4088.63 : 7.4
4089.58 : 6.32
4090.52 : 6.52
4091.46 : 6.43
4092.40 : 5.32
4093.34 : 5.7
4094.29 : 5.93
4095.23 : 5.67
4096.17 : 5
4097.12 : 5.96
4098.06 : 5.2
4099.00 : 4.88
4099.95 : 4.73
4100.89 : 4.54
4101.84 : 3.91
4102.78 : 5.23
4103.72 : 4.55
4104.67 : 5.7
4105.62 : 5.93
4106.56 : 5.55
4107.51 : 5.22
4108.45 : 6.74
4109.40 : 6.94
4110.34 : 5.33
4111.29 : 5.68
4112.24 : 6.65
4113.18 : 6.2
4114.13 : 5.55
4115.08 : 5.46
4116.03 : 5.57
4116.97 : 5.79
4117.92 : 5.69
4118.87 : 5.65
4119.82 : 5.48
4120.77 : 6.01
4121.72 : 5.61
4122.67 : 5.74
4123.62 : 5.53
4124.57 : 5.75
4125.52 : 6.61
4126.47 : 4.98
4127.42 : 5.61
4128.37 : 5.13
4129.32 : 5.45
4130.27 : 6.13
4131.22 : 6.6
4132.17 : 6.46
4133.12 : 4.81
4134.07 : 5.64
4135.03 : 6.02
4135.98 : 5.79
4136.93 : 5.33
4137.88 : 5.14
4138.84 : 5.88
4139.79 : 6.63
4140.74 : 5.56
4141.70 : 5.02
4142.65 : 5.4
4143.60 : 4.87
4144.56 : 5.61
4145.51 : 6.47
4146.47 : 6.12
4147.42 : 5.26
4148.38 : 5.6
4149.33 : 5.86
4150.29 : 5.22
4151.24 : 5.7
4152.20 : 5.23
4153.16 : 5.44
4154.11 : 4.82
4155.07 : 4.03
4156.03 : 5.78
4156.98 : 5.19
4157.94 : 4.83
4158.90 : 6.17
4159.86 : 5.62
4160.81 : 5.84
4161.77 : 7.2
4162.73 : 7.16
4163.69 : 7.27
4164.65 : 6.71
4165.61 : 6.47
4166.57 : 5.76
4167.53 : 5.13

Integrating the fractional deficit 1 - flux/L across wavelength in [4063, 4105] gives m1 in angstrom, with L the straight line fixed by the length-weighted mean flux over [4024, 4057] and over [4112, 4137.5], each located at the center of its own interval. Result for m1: 0.5 angstrom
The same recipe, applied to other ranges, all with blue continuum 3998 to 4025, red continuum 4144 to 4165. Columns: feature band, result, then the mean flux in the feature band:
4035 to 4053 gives 0.26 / 5.75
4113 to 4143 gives 0.49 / 5.69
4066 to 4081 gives -0.12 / 5.86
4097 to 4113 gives 0.94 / 5.46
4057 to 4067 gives 0.15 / 5.74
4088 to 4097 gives -0.35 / 6.02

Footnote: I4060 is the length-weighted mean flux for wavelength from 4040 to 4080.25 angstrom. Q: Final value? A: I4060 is 5.76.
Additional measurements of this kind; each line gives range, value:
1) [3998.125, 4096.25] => 5.76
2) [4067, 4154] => 5.68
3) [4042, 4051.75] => 5.51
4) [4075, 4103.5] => 5.59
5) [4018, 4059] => 5.68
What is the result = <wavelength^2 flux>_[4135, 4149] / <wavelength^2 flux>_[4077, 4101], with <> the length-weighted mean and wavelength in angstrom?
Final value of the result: 1.02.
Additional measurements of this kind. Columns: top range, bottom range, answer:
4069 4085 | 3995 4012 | 1.08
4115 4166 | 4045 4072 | 1.04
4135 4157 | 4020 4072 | 1.02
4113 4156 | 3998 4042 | 1.03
